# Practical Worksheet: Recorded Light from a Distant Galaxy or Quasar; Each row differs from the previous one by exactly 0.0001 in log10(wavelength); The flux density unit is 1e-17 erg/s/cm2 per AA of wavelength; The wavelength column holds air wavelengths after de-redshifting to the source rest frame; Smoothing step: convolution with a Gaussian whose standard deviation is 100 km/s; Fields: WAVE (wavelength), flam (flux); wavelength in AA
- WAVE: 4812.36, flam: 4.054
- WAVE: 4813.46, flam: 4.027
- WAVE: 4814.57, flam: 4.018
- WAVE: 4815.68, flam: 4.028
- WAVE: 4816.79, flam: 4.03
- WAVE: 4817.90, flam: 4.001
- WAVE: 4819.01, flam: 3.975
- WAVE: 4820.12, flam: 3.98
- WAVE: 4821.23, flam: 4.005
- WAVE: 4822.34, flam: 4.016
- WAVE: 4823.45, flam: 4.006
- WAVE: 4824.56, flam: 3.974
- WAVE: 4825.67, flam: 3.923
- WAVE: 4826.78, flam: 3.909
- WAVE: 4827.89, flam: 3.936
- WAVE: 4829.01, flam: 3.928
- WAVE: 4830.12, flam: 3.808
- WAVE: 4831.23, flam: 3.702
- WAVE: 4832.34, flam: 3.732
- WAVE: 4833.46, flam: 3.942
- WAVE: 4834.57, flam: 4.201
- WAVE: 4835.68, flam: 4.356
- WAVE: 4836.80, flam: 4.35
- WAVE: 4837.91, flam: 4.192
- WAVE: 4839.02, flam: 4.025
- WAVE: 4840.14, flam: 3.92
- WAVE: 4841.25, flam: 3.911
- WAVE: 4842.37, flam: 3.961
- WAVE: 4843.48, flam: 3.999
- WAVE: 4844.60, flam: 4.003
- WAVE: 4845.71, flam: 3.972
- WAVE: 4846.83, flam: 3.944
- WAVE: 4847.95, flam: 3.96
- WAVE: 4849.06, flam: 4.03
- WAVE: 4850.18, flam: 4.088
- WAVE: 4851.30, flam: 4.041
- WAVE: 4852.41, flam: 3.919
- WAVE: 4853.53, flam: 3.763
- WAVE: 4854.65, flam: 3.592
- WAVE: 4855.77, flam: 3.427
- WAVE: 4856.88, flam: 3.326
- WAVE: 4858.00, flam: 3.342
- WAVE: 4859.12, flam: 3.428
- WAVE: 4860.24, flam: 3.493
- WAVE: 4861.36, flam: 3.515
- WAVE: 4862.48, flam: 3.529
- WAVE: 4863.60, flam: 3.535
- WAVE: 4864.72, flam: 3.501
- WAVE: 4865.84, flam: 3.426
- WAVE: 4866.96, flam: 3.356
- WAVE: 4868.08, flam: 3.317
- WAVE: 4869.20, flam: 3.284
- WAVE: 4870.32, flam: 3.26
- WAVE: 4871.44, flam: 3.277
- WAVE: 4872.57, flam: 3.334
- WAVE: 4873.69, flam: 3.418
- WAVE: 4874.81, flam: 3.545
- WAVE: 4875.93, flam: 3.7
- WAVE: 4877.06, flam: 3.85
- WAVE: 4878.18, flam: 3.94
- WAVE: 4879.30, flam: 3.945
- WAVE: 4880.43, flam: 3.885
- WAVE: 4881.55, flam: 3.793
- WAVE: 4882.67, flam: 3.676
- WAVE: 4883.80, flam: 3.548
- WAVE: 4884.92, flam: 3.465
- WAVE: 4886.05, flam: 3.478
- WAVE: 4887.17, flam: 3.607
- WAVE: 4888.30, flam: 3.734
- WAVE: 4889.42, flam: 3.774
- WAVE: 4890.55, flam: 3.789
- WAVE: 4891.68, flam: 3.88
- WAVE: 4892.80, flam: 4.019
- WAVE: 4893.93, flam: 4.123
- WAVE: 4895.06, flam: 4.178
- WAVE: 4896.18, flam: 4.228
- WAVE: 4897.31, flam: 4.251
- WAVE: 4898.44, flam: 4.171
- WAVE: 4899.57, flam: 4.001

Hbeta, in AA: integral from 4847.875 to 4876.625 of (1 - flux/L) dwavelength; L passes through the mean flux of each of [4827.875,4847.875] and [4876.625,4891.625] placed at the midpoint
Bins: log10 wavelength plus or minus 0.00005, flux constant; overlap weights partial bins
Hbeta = 2.31 AA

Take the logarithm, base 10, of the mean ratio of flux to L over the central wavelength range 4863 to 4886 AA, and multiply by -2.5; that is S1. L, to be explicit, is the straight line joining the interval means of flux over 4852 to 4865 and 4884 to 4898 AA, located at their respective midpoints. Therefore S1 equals 0.04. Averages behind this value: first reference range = 3.53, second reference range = 3.87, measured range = 3.55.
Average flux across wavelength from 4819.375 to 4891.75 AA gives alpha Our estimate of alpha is 3.76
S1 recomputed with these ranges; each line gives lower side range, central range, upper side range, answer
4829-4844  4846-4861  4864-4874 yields -0.02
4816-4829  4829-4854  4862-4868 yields -0.07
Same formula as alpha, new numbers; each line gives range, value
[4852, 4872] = 3.46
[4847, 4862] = 3.69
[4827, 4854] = 3.99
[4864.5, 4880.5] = 3.53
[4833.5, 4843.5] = 4.1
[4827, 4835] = 3.89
